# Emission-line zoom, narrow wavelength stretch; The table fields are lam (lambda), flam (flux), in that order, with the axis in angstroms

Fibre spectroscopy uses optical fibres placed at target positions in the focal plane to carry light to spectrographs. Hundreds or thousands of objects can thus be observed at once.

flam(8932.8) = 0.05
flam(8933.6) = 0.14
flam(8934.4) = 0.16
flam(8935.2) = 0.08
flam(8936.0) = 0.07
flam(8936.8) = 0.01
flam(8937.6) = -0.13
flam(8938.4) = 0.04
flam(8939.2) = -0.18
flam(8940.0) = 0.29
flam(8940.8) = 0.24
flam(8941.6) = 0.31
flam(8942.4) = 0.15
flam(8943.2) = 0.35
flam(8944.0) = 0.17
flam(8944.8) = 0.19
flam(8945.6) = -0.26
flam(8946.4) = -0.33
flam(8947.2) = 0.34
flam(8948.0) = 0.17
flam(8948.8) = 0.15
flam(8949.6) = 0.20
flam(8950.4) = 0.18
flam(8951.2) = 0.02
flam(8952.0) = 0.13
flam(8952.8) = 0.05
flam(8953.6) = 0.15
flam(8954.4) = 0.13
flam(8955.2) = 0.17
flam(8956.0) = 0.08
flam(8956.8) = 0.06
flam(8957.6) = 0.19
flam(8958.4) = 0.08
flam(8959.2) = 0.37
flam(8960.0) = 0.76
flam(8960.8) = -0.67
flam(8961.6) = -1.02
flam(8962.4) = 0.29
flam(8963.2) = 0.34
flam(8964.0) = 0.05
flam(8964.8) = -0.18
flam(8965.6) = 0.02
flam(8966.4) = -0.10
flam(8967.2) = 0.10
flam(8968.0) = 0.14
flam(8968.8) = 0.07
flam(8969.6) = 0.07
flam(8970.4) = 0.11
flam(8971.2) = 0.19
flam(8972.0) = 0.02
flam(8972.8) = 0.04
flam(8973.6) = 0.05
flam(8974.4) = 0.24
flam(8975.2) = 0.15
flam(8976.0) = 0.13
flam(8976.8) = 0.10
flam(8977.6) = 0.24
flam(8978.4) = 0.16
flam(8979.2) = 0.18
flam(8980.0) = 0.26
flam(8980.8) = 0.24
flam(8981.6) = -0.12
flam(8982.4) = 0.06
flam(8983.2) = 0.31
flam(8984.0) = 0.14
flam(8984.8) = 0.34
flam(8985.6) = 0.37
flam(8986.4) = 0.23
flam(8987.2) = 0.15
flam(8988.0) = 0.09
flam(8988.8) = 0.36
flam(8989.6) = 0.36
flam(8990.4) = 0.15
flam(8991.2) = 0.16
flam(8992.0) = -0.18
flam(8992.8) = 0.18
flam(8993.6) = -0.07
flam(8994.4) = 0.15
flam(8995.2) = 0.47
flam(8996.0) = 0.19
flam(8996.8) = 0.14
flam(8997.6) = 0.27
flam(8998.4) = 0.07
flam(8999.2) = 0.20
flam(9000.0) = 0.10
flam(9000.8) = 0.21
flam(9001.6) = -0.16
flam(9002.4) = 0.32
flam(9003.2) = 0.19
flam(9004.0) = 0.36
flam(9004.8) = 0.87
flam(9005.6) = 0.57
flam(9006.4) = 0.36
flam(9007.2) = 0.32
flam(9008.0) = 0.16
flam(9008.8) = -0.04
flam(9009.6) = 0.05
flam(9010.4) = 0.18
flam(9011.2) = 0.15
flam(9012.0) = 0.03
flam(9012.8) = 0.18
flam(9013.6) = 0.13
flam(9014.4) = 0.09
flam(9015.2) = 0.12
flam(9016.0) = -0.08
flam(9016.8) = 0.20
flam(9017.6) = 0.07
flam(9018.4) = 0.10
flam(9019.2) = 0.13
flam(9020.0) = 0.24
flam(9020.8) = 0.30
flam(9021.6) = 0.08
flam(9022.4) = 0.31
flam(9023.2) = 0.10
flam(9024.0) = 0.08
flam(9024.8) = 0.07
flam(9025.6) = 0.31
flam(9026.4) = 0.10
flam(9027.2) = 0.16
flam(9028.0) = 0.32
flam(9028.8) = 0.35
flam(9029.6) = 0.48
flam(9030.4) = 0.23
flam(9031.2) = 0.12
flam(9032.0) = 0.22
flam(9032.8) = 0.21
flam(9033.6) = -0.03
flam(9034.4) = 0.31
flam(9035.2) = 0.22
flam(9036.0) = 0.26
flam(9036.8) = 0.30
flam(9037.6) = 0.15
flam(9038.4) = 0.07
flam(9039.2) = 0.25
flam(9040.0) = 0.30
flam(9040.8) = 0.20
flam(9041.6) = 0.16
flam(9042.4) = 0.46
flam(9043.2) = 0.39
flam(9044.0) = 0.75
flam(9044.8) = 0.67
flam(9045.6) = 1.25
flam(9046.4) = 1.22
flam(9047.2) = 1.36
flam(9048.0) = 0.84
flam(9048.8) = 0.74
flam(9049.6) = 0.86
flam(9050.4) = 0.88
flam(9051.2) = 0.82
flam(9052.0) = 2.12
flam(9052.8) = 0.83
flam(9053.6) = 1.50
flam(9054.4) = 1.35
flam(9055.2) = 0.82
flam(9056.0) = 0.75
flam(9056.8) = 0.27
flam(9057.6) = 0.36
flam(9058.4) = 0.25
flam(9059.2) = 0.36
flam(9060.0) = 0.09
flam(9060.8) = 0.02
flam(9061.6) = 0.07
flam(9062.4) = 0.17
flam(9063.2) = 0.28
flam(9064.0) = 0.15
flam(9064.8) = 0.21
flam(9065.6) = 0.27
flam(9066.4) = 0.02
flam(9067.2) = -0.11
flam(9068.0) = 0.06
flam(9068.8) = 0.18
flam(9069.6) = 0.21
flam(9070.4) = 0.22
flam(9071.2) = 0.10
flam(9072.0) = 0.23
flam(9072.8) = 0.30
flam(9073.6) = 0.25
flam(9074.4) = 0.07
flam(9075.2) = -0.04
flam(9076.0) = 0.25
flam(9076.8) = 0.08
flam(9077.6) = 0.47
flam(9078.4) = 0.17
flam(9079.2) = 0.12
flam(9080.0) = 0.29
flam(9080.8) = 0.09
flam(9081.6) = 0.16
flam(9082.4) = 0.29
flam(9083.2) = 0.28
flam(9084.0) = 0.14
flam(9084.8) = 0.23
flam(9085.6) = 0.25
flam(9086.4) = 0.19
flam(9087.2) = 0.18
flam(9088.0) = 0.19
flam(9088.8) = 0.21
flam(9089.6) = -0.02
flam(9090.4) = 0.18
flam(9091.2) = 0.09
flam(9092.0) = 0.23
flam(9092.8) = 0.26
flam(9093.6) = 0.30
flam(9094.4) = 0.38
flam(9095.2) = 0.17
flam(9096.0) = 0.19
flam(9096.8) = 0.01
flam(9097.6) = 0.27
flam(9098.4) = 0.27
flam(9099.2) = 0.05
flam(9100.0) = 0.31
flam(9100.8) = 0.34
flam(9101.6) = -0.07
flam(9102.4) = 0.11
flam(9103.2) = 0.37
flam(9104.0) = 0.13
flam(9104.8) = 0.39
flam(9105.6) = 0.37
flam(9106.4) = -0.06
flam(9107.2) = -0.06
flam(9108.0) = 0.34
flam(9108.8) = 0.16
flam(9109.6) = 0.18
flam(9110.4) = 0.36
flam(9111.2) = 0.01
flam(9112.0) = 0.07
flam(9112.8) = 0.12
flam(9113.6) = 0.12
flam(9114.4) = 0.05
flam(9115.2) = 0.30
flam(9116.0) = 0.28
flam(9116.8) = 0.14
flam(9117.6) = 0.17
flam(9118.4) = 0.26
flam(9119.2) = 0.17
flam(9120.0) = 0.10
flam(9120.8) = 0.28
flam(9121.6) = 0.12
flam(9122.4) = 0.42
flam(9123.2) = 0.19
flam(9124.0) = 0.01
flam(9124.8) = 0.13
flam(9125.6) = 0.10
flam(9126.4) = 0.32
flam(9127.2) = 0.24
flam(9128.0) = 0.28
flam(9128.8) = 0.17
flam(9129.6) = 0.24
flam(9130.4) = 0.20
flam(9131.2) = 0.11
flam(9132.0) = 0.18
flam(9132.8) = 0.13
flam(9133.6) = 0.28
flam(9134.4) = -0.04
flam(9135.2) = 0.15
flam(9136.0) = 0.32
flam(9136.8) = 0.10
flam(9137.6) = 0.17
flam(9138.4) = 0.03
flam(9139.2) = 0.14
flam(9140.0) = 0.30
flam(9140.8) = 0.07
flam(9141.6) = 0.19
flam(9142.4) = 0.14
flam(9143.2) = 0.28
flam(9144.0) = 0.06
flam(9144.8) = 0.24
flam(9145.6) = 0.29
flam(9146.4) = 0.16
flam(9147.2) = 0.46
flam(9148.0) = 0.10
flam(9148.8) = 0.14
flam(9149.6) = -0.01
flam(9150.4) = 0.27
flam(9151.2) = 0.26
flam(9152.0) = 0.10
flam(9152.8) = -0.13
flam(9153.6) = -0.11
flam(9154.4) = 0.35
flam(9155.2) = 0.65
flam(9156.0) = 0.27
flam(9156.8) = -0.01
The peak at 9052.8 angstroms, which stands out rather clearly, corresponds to [O II]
